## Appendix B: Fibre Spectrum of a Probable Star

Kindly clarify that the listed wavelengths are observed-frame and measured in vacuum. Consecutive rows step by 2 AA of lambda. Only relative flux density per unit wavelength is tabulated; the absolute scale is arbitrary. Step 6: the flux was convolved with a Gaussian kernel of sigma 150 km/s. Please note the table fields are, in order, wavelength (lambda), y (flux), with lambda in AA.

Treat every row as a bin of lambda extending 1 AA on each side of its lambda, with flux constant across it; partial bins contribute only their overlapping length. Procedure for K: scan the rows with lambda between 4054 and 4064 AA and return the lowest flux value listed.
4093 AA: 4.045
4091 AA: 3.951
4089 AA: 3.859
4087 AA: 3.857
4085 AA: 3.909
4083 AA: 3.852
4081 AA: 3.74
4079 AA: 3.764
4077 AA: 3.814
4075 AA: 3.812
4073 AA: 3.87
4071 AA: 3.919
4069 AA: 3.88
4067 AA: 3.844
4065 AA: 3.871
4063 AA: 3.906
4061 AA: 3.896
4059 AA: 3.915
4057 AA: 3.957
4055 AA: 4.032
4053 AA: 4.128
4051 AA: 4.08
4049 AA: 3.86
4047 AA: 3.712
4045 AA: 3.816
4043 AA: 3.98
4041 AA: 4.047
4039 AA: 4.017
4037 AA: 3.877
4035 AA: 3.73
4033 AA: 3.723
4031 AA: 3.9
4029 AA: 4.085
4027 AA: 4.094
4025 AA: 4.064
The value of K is 3.896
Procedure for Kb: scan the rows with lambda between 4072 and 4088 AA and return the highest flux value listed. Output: 3.909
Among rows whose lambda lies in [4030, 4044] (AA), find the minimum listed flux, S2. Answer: 3.723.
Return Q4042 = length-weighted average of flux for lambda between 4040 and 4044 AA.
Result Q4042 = 4.01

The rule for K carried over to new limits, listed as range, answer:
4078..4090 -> 3.74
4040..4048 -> 3.712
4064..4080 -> 3.764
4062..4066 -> 3.871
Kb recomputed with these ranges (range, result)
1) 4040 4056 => 4.128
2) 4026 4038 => 4.094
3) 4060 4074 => 3.919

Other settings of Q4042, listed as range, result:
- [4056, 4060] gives 3.94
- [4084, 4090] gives 3.88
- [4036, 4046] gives 3.95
